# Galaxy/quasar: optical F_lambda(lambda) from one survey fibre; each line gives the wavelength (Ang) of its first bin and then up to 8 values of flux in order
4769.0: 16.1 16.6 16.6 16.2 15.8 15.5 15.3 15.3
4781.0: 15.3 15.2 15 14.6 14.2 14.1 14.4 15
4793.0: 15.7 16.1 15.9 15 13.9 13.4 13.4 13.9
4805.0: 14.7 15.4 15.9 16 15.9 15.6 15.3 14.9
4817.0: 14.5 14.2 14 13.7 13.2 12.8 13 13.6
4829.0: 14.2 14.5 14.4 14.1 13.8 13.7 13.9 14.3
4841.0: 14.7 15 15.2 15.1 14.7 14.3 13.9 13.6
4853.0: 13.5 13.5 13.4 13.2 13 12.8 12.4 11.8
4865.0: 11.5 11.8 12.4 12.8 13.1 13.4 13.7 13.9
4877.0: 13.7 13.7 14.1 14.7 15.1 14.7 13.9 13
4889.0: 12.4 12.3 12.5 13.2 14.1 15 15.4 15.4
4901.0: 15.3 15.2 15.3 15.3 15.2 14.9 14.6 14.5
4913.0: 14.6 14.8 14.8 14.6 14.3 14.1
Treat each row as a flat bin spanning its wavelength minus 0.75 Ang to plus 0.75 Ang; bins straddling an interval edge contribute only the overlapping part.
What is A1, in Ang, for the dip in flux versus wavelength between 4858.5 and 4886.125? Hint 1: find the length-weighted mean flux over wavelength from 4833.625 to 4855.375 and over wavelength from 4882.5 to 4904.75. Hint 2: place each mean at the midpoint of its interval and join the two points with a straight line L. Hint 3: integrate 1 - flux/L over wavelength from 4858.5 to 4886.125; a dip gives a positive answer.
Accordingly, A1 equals 1.8 Ang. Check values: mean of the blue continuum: 14.2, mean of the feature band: 13.3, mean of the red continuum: 14.2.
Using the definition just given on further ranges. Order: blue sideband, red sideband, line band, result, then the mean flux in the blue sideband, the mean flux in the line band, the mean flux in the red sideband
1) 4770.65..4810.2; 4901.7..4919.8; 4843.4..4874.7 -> 3.49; 15.1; 13.3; 14.8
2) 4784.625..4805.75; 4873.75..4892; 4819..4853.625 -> 0.31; 14.6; 14.1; 13.7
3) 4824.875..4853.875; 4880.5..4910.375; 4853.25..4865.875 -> 1.34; 14.2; 12.7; 14.4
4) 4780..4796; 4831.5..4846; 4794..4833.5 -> 0.56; 15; 14.5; 14.4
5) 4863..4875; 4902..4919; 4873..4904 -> -0.97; 12.6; 14.1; 14.9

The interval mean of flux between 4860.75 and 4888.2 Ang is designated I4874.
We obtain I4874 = 13.3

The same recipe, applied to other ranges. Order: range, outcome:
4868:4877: 13.3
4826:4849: 14.3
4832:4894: 13.6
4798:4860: 14.2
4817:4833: 13.8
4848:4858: 13.6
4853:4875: 12.8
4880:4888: 14.3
